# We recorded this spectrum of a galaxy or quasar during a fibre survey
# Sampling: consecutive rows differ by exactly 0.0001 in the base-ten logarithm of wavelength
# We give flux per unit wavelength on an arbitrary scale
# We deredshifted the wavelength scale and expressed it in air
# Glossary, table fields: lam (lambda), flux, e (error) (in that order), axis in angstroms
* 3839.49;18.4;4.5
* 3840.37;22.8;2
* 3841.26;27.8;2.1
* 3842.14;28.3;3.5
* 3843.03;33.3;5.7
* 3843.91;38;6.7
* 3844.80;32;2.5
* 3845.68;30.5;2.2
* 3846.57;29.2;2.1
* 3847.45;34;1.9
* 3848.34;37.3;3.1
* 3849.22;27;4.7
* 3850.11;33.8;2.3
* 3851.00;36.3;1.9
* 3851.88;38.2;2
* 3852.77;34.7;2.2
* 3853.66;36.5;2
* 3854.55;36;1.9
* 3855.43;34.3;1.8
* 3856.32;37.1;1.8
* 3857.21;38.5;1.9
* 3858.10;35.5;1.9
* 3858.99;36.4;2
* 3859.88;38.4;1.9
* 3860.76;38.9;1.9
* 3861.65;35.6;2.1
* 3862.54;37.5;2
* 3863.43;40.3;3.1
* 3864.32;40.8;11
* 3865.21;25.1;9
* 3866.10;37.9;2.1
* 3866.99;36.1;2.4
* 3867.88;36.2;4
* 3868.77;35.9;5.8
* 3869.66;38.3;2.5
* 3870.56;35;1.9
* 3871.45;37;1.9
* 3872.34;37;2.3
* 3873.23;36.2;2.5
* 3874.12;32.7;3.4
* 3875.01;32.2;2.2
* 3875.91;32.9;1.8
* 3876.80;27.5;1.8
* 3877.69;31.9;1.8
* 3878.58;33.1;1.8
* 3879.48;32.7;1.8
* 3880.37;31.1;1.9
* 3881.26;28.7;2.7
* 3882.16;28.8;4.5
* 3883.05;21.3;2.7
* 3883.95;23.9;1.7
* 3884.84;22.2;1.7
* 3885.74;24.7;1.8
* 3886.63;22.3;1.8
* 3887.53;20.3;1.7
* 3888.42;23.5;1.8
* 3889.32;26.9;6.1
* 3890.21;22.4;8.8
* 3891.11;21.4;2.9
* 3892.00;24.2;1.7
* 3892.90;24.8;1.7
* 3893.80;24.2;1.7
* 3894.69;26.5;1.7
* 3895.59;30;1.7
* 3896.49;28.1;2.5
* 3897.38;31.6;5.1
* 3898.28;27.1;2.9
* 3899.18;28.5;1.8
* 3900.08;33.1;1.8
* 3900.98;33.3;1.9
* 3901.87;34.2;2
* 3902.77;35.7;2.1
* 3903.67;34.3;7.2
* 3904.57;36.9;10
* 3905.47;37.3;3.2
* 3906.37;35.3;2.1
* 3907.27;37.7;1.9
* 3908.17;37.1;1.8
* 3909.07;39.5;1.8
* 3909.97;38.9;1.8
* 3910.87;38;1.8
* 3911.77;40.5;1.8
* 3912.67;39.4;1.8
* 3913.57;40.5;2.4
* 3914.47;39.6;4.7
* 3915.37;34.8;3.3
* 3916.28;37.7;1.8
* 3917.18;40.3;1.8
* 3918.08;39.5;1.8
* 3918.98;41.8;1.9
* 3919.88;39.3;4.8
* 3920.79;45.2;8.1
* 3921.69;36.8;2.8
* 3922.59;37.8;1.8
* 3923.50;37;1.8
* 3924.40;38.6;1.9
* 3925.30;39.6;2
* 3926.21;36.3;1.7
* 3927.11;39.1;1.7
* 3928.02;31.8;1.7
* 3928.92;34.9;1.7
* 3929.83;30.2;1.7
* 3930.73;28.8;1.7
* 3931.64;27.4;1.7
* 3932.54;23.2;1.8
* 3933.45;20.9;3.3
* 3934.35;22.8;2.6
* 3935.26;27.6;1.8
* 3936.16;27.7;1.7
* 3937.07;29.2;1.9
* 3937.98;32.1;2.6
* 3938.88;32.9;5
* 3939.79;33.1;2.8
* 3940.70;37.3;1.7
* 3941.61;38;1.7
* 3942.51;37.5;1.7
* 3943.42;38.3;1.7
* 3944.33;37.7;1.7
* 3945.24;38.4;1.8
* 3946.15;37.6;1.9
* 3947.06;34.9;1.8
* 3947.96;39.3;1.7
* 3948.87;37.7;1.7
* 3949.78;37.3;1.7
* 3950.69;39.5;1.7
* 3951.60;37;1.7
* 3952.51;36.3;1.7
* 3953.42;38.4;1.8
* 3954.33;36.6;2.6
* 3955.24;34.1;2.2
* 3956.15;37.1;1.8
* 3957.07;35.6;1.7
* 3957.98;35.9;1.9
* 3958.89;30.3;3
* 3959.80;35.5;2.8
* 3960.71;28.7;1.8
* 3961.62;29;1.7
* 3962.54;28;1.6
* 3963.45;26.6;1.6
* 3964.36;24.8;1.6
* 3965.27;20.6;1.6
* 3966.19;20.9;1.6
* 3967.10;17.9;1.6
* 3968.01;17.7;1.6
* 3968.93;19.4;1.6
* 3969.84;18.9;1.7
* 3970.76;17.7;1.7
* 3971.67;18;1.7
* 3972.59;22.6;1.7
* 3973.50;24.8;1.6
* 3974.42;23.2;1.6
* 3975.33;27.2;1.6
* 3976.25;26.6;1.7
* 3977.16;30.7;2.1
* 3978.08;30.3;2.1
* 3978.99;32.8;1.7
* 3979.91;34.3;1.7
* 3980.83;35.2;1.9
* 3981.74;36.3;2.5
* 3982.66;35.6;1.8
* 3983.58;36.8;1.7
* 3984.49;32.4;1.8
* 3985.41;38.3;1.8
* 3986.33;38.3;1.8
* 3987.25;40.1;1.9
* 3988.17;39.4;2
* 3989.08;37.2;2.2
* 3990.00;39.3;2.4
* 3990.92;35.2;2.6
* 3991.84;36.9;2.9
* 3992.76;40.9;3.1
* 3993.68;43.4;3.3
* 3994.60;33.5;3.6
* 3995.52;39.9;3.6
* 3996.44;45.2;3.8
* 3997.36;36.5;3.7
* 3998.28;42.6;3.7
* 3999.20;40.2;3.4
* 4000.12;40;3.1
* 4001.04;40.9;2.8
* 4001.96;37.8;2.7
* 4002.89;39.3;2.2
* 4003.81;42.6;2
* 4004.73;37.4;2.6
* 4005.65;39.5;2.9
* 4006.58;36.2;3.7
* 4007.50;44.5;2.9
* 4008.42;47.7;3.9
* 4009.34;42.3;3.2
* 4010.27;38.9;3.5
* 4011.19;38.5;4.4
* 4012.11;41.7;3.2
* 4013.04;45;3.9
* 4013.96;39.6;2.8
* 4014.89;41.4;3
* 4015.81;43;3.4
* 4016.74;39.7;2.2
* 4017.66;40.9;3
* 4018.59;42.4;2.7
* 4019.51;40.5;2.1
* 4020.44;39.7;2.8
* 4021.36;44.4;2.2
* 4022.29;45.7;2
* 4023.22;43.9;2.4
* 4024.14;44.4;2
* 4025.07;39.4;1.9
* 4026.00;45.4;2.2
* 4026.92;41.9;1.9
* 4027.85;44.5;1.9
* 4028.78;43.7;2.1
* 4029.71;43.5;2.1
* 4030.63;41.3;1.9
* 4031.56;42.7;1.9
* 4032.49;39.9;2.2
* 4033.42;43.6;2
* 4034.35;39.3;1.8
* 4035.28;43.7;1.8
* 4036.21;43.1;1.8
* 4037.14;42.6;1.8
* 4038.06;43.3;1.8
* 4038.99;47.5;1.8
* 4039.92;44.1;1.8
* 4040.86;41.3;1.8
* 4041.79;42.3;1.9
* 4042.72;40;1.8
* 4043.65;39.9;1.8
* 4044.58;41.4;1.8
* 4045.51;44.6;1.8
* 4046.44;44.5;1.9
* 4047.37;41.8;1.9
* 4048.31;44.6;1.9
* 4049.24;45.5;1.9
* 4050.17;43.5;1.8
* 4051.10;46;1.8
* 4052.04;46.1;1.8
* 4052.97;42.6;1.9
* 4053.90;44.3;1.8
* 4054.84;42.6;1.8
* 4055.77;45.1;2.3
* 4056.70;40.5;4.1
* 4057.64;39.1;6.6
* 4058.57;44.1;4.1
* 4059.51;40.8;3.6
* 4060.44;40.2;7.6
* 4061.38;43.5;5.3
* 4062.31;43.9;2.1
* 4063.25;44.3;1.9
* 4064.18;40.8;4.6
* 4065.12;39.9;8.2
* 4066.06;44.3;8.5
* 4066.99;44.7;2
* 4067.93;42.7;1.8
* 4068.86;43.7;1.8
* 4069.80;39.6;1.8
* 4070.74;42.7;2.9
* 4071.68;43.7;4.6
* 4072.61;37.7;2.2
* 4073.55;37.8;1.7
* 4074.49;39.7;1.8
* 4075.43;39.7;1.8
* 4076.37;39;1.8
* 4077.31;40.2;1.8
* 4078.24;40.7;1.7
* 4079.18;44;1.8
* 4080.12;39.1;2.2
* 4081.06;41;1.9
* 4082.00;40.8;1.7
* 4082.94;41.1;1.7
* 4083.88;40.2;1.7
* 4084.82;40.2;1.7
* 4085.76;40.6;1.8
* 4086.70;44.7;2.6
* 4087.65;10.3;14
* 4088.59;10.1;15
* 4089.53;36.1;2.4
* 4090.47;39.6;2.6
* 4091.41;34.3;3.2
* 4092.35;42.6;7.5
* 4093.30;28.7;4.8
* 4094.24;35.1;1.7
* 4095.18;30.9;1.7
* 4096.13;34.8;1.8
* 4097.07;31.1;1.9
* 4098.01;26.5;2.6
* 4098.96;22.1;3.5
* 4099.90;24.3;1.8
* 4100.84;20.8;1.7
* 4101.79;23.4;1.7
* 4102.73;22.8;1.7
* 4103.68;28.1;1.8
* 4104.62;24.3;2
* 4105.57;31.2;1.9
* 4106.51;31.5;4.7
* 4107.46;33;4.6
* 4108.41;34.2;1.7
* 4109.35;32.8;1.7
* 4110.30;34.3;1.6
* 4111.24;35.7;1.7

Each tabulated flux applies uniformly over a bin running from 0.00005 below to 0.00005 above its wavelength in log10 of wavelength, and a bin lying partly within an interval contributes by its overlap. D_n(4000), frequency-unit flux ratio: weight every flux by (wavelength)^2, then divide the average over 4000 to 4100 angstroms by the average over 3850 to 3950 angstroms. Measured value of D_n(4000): 1.30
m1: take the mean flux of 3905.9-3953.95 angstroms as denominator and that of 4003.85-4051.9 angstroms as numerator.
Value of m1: 1.18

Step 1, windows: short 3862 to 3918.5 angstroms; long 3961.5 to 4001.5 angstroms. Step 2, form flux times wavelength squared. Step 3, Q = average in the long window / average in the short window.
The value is 1.03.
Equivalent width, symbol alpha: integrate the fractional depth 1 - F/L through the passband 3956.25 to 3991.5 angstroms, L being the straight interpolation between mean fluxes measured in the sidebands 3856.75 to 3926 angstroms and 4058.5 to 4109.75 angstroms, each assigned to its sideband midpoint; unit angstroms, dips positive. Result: 5.0 angstroms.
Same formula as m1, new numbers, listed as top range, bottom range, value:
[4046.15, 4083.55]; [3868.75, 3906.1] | 1.42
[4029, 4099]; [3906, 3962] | 1.13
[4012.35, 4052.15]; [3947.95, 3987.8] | 1.40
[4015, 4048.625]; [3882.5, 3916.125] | 1.38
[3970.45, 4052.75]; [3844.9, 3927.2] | 1.17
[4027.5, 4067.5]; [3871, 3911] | 1.41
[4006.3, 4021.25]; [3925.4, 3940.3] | 1.38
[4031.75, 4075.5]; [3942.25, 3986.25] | 1.37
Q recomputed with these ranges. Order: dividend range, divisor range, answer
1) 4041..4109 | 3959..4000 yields 1.25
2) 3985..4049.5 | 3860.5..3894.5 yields 1.46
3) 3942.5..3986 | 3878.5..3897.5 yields 1.25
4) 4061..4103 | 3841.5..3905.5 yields 1.26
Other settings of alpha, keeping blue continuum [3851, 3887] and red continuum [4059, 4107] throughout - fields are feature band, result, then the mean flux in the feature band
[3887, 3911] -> 2.3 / 30.7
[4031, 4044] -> -2.6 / 42.4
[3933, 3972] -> 4.1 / 30.8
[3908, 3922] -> -2.2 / 39.4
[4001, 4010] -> -1.5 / 40.7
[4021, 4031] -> -2.3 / 43.5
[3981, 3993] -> -0.9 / 37.3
